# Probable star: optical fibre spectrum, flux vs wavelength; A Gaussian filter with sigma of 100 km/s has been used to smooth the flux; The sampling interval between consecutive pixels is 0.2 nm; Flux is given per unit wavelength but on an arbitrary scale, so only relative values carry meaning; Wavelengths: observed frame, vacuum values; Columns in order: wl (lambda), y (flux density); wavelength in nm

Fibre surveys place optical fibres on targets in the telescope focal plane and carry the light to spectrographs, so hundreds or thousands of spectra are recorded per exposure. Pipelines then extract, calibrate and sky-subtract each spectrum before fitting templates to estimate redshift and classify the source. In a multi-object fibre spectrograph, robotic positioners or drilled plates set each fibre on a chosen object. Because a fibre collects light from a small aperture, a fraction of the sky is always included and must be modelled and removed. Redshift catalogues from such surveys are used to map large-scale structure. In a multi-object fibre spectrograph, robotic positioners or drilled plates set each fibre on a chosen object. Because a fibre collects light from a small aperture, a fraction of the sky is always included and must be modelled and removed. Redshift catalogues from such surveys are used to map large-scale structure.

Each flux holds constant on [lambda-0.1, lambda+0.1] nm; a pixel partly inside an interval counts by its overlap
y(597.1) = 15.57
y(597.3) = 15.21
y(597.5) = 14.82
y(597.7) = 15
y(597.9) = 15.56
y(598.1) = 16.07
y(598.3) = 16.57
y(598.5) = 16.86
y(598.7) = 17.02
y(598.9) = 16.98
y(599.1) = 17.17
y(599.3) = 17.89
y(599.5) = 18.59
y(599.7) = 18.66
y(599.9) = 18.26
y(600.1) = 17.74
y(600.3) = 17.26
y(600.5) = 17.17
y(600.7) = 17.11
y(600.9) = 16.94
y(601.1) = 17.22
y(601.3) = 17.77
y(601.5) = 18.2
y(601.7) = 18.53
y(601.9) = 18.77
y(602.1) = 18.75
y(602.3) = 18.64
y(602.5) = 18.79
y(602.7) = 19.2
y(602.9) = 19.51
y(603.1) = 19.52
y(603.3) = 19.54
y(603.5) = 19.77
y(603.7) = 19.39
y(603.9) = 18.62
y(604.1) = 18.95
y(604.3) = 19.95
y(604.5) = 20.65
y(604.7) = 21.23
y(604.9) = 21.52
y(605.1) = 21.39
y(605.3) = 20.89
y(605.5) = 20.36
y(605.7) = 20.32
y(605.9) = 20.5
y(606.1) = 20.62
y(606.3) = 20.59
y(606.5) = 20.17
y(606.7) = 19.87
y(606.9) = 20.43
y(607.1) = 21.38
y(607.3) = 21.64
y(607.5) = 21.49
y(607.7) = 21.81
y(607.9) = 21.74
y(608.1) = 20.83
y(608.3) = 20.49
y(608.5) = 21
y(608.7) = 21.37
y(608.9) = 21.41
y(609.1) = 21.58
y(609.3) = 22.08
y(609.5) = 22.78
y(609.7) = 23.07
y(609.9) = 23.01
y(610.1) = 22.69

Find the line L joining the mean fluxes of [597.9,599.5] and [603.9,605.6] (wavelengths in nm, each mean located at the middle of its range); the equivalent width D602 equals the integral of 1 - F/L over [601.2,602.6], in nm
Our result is 0.025 nm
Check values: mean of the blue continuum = 17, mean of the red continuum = 20.5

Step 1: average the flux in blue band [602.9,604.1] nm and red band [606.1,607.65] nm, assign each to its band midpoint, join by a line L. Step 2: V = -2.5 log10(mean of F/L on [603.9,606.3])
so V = -0.02 mag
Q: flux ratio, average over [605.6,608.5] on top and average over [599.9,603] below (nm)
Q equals 1.2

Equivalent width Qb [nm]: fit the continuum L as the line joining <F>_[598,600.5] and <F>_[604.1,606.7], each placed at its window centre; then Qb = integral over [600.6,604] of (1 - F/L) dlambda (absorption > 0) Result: 0.07 nm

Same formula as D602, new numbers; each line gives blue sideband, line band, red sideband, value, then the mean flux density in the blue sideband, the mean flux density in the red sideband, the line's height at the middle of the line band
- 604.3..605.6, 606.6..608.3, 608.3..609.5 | 0.015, 20.9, 21.5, 21.3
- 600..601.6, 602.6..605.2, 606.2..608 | -0.101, 17.4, 21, 19.2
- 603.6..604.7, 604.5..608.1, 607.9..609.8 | -0.064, 19.7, 21.6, 20.6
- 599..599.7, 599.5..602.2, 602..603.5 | 0.089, 18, 19.2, 18.5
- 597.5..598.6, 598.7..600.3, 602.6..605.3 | -0.085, 15.9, 20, 16.9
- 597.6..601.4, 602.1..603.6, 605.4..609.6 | -0.036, 17.1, 21.1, 18.8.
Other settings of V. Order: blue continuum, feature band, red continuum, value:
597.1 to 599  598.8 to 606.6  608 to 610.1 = -0.04 mag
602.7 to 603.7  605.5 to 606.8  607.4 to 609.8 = 0.02 mag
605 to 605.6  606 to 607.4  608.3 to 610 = 0.03 mag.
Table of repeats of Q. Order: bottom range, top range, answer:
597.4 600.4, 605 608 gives 1.23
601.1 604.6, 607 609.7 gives 1.13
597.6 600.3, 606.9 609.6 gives 1.25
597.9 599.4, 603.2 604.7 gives 1.17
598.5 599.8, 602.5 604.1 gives 1.09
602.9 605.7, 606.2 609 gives 1.04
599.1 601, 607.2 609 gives 1.20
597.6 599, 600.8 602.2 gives 1.11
